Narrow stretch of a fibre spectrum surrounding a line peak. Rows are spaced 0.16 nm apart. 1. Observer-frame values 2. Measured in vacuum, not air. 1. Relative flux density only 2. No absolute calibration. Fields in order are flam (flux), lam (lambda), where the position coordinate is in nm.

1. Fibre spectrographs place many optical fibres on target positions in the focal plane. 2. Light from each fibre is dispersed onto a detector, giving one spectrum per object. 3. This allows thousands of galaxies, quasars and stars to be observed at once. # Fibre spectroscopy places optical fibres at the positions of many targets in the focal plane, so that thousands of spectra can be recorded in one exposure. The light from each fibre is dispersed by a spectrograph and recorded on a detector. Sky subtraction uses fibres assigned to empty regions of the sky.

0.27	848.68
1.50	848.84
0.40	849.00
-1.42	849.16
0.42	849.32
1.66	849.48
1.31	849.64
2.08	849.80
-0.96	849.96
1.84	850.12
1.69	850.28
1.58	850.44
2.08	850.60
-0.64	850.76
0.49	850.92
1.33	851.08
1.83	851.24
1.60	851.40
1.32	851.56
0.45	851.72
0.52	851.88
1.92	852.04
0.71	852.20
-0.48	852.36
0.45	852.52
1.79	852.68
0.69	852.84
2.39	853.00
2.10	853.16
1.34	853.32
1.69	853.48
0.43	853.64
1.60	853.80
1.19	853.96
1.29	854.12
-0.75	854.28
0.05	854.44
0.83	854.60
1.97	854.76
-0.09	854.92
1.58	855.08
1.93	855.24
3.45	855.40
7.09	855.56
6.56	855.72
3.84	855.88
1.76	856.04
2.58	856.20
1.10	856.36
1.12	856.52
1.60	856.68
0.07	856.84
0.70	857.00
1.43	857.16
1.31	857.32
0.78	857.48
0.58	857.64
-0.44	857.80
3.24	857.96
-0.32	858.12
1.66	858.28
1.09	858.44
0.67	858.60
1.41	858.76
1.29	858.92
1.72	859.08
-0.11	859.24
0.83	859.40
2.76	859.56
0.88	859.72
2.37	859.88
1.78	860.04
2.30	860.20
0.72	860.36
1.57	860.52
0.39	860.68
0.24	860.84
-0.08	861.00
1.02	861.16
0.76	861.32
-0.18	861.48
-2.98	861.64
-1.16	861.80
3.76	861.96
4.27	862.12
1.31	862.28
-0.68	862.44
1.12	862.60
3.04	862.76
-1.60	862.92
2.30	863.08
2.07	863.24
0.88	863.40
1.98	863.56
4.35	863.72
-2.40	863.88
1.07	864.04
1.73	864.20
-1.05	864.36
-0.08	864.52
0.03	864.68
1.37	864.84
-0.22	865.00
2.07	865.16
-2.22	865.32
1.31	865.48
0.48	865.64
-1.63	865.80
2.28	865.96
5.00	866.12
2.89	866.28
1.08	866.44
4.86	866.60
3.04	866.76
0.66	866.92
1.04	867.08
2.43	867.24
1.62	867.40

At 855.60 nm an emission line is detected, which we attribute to H-gamma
